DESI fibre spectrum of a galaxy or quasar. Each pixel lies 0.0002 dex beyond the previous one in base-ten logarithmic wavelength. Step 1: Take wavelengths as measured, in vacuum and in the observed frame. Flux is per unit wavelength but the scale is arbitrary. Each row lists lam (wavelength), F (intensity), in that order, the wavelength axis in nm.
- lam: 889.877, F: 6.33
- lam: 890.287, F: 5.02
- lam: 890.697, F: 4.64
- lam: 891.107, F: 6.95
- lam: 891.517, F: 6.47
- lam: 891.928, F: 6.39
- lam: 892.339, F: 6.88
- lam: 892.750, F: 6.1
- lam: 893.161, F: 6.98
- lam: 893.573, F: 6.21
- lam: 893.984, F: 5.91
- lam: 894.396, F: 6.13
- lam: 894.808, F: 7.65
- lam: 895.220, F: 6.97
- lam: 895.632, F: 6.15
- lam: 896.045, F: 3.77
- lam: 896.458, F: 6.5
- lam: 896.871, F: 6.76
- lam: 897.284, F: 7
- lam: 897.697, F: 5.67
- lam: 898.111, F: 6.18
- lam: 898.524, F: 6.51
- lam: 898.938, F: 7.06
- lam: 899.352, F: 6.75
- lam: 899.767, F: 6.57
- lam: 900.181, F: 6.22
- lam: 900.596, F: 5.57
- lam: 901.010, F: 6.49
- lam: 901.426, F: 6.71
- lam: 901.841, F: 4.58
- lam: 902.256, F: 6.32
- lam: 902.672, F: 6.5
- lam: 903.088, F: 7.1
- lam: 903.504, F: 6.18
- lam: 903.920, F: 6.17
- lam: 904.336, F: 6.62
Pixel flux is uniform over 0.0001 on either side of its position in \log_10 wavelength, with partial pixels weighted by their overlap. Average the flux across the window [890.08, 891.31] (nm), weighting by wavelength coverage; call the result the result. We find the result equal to 5.54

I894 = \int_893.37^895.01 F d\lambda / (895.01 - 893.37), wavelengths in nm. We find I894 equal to 6.47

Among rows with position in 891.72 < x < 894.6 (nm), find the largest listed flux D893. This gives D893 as 6.98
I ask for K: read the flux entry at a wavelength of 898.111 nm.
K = 6.18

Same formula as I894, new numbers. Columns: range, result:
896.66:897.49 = 6.88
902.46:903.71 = 6.59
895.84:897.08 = 5.68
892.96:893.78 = 6.59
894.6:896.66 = 6.21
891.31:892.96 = 6.46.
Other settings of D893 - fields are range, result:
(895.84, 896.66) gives 6.5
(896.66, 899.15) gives 7.06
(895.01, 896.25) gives 6.97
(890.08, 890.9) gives 5.02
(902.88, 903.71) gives 7.1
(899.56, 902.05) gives 6.71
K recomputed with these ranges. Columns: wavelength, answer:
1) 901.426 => 6.71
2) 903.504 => 6.18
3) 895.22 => 6.97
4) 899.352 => 6.75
